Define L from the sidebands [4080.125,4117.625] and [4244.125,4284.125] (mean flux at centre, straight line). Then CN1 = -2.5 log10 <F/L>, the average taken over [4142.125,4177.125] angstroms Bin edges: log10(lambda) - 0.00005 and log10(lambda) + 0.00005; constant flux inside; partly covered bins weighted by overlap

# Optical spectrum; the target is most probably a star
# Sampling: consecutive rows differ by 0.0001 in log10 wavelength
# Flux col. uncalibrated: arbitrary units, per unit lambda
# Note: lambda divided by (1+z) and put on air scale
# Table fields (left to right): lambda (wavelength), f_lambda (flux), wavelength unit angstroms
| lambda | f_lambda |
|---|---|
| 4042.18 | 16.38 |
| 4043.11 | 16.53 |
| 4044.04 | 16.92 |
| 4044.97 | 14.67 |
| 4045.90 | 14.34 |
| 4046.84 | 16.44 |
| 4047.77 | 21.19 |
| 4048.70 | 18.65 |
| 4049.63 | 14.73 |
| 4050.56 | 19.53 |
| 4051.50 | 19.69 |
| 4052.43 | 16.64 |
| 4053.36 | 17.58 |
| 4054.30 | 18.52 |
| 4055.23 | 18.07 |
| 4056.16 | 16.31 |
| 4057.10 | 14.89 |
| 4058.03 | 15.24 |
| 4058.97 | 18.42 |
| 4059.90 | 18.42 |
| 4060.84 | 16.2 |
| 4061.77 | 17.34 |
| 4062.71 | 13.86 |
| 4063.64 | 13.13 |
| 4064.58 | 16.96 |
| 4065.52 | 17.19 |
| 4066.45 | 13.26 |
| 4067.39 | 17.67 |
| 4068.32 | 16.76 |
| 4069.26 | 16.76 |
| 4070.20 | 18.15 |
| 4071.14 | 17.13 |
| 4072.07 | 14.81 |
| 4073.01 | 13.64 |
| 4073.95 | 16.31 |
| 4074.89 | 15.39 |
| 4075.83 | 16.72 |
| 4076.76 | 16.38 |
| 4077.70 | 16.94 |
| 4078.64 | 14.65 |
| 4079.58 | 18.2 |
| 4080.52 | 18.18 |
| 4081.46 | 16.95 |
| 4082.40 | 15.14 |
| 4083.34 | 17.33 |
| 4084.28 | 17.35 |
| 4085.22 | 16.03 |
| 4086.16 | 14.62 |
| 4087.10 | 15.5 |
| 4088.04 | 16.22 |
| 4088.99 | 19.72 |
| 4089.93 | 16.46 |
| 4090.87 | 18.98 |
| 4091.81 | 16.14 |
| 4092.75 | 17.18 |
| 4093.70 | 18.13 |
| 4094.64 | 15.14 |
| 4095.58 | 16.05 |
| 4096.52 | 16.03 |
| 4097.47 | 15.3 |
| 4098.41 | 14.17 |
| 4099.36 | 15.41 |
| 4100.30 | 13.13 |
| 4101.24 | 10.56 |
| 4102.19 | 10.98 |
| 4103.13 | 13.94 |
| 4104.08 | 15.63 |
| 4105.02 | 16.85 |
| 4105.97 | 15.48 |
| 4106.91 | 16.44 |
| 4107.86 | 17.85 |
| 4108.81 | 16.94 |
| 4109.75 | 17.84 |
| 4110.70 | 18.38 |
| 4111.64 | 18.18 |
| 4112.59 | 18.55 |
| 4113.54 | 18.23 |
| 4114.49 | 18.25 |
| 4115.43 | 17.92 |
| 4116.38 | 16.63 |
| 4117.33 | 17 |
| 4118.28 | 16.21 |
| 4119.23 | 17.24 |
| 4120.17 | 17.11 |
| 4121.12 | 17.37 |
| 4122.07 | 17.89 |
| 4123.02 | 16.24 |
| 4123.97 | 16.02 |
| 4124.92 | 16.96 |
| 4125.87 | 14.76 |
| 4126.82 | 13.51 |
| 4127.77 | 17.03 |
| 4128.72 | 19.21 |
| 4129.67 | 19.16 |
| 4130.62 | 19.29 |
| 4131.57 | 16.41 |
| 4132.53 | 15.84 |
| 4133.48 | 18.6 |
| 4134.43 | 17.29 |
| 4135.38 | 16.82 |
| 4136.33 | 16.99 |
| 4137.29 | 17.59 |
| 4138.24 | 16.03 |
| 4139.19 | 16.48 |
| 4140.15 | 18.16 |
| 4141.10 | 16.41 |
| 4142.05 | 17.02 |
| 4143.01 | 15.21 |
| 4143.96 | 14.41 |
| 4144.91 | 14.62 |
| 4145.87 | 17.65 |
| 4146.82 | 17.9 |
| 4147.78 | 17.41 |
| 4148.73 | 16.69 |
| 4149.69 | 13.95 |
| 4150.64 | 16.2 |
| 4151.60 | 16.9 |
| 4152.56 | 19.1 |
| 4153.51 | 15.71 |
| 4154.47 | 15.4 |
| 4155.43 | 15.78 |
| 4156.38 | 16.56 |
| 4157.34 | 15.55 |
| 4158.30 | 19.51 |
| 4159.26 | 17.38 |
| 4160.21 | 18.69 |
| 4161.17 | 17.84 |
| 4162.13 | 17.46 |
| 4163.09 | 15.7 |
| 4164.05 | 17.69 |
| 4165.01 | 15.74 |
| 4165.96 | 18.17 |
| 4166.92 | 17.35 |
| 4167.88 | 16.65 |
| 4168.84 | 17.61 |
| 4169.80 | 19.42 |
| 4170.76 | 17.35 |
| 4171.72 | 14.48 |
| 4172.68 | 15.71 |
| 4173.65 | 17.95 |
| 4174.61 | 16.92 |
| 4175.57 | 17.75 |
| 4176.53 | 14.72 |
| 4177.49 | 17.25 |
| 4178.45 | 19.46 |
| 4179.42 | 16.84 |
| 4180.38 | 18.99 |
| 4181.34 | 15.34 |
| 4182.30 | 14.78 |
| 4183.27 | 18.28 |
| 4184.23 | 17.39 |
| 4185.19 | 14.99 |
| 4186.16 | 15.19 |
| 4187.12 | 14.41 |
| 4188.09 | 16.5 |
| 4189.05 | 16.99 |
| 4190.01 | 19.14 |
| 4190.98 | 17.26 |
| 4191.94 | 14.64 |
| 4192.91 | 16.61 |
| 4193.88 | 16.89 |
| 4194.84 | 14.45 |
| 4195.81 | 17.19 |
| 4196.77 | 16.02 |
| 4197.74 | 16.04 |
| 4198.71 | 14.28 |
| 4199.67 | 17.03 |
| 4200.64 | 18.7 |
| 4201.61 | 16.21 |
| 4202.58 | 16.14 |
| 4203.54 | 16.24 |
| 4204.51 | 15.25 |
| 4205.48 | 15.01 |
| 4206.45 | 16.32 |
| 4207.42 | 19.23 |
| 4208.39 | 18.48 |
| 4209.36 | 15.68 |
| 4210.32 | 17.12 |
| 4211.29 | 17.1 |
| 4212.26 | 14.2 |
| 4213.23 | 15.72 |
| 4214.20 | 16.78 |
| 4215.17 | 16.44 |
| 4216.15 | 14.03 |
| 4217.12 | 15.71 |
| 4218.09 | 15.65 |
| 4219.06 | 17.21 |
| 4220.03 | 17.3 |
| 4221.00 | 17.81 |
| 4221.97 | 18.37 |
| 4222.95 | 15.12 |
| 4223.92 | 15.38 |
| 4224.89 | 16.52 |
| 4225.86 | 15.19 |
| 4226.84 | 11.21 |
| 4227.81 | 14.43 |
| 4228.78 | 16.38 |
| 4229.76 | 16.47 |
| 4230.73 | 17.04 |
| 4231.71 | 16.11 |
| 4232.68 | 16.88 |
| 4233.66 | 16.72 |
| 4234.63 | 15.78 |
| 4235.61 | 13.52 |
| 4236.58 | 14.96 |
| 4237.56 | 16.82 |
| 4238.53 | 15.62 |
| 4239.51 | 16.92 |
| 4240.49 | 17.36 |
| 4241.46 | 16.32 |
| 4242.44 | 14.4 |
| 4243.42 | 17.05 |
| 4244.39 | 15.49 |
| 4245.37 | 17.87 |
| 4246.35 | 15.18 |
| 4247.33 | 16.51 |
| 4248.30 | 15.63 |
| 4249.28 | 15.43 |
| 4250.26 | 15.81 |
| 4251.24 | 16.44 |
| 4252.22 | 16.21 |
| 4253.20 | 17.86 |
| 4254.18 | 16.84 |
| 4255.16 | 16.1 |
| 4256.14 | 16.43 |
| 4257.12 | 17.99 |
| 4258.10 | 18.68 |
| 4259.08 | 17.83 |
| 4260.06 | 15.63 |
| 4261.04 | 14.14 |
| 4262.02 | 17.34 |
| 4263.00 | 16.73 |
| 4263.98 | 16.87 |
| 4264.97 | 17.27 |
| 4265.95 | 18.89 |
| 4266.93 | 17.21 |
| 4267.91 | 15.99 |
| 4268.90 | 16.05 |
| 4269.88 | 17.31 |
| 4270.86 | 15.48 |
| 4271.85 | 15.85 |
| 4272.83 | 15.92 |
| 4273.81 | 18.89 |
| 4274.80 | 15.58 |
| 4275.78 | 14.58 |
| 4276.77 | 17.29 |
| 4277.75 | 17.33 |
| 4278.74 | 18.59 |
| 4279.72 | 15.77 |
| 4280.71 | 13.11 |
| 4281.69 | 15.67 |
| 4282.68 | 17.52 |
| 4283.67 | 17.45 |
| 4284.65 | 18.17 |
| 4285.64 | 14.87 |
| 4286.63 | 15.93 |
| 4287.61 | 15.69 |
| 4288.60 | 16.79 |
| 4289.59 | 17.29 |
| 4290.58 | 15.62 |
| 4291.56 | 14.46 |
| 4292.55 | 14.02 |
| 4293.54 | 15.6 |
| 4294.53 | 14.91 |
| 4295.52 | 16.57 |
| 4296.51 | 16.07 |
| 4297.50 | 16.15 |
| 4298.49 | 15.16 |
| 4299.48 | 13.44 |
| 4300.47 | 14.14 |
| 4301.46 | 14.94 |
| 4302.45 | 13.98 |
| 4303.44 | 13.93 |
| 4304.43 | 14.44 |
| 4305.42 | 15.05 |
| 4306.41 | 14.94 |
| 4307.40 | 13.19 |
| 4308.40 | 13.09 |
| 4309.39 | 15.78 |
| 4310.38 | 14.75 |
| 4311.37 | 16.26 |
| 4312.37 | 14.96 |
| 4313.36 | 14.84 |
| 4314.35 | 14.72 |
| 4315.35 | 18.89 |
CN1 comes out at -0.02 mag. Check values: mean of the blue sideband 16.4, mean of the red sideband 16.6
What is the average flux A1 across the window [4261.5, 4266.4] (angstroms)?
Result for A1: 17.4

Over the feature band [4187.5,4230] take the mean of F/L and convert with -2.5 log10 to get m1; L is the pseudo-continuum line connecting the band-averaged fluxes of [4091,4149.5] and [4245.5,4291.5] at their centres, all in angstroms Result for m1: 0.02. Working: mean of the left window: 16.5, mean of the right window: 16.5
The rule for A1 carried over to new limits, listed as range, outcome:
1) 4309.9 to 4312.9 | 15.3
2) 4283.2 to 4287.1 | 16.6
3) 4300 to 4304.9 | 14.3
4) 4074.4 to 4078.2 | 16.4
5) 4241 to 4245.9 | 16.2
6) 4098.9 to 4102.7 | 12.6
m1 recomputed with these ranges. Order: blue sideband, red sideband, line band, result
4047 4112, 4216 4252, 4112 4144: -0.049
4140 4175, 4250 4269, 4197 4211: 0.018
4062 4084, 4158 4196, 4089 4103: 0.065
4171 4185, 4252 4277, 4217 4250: 0.049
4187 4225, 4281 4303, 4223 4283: -0.019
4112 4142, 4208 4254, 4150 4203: -0.008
